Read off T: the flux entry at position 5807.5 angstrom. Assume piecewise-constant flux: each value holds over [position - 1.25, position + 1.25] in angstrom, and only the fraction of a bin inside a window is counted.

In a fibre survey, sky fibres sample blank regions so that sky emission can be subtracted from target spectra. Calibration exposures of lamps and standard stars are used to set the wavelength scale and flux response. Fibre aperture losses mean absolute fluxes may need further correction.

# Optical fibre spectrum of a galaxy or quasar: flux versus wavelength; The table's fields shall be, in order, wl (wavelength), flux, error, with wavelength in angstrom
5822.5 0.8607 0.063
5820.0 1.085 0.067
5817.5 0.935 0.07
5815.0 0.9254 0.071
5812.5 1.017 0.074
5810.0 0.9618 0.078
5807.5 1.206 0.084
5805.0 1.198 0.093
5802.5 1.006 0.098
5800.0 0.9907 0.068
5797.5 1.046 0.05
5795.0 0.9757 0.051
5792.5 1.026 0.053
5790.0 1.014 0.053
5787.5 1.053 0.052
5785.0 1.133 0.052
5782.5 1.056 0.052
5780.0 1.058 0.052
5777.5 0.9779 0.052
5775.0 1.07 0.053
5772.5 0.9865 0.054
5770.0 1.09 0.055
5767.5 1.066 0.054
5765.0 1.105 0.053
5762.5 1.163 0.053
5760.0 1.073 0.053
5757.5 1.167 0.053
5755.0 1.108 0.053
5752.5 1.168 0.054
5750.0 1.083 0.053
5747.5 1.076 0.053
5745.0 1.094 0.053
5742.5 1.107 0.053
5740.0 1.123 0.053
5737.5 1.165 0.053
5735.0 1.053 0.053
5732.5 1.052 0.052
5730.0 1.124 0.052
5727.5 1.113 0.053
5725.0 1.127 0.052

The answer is 1.206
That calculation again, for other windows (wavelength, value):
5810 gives 0.9618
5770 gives 1.09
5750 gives 1.083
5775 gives 1.07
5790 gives 1.014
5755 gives 1.108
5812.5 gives 1.017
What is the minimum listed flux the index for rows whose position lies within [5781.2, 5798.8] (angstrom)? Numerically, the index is 0.9757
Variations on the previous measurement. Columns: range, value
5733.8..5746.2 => 1.053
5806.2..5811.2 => 0.9618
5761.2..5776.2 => 0.9865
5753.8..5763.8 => 1.073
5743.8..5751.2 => 1.076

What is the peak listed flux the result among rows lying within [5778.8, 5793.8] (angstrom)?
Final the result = 1.133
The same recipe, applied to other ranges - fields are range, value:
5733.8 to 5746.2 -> 1.165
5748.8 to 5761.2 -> 1.168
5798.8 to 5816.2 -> 1.206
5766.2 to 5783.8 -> 1.09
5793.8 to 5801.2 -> 1.046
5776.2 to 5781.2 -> 1.058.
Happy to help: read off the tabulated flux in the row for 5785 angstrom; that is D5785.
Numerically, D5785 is 1.133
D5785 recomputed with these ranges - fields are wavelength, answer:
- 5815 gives 0.9254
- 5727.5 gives 1.113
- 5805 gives 1.198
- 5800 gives 0.9907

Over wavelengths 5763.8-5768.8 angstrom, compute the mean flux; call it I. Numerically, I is 1.09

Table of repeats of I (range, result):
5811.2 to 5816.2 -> 0.972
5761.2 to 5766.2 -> 1.13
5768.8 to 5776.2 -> 1.05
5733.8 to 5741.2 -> 1.11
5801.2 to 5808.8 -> 1.13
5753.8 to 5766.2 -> 1.12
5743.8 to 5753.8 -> 1.11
